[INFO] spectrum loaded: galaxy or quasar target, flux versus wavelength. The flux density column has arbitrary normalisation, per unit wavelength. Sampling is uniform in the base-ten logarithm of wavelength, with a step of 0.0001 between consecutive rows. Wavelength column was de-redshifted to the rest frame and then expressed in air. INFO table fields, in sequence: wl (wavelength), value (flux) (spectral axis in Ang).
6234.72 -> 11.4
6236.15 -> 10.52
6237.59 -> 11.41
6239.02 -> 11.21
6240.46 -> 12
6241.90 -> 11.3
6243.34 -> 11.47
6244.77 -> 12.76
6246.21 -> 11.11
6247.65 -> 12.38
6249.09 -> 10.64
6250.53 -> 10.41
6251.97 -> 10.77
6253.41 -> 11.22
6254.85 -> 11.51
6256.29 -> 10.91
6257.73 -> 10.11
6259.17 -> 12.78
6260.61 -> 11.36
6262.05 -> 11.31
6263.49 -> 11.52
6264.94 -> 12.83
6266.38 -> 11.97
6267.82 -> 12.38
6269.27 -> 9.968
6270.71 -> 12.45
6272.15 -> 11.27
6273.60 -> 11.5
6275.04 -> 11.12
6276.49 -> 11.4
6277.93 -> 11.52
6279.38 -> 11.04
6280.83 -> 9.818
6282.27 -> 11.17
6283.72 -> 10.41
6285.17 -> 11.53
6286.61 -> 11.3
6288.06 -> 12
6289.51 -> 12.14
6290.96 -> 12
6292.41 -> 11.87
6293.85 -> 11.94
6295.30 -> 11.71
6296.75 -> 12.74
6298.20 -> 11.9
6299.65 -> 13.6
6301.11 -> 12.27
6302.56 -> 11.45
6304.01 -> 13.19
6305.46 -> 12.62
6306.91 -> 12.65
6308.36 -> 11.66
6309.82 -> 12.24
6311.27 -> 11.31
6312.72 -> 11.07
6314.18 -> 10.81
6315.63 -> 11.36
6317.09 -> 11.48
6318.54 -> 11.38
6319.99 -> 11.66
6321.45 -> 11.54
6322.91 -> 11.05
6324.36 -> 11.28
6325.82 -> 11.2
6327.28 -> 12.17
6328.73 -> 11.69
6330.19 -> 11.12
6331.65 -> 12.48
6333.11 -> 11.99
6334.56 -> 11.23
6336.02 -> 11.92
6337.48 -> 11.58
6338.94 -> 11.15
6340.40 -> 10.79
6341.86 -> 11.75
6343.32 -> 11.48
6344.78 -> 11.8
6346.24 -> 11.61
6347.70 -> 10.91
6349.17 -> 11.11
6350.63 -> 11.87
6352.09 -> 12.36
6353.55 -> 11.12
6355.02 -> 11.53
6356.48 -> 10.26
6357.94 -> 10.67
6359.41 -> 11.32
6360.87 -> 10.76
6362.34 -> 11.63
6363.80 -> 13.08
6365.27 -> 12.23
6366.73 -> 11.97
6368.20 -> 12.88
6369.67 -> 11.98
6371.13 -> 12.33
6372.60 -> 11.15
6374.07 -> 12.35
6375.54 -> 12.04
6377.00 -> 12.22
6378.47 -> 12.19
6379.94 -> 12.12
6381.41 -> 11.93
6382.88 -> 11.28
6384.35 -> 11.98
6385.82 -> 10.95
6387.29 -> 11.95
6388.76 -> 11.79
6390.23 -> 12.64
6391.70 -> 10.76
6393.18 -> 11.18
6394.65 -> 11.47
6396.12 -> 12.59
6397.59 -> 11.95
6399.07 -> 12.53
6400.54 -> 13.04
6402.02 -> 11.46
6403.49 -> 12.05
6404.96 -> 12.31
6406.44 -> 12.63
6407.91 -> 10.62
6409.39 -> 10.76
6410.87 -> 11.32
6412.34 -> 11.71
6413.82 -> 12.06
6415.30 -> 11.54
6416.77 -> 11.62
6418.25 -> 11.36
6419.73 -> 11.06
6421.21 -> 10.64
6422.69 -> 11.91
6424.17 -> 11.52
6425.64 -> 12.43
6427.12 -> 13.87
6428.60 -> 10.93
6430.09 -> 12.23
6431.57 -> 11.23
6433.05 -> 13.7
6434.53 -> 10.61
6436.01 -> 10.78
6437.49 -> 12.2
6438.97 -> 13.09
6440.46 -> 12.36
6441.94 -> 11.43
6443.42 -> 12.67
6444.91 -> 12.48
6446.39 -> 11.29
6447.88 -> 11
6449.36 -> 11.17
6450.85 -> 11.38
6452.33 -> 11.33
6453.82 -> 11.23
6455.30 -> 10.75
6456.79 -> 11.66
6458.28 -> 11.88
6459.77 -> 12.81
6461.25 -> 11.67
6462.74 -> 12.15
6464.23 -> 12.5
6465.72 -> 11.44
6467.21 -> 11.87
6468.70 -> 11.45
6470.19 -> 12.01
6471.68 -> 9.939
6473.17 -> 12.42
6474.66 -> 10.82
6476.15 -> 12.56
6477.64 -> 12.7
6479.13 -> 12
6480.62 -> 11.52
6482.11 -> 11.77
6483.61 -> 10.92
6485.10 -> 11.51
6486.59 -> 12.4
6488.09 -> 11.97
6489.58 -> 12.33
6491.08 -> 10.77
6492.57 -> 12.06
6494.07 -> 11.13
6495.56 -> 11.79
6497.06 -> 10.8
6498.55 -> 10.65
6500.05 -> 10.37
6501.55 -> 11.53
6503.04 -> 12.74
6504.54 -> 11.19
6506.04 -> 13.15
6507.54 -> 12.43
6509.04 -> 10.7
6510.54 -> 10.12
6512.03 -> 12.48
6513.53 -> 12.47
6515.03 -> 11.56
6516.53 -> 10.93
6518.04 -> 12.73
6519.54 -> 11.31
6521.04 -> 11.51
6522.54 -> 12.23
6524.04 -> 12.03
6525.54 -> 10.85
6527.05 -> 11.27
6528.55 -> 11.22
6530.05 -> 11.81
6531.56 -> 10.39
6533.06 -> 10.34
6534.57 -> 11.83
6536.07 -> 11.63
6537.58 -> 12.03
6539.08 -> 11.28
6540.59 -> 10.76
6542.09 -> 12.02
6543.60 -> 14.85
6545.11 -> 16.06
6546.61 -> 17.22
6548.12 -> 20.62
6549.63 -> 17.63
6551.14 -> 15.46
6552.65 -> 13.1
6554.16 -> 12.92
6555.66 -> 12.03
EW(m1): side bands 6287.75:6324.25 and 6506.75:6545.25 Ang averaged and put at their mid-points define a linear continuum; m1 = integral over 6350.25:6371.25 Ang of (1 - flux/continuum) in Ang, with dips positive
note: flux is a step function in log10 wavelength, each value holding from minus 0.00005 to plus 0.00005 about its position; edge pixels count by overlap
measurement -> 0.2 Ang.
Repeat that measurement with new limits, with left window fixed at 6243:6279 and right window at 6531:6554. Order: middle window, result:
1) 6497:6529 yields 4.47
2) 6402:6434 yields 2.36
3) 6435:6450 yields 1.24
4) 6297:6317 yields -0.31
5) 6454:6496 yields 4.53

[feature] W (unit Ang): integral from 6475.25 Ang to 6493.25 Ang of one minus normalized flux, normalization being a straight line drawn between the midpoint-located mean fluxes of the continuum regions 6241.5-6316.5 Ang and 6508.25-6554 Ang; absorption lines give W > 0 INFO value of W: 0.8 Ang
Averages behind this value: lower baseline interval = 11.6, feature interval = 11.9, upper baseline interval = 12.6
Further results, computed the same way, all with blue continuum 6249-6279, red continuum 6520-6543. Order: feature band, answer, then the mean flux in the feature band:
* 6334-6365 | -0.1 Ang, 11.4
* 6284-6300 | -0.8 Ang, 12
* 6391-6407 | -0.8 Ang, 12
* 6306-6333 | -0.4 Ang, 11.6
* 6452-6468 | -0.5 Ang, 11.8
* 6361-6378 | -1.1 Ang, 12.1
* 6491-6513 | -0.1 Ang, 11.5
